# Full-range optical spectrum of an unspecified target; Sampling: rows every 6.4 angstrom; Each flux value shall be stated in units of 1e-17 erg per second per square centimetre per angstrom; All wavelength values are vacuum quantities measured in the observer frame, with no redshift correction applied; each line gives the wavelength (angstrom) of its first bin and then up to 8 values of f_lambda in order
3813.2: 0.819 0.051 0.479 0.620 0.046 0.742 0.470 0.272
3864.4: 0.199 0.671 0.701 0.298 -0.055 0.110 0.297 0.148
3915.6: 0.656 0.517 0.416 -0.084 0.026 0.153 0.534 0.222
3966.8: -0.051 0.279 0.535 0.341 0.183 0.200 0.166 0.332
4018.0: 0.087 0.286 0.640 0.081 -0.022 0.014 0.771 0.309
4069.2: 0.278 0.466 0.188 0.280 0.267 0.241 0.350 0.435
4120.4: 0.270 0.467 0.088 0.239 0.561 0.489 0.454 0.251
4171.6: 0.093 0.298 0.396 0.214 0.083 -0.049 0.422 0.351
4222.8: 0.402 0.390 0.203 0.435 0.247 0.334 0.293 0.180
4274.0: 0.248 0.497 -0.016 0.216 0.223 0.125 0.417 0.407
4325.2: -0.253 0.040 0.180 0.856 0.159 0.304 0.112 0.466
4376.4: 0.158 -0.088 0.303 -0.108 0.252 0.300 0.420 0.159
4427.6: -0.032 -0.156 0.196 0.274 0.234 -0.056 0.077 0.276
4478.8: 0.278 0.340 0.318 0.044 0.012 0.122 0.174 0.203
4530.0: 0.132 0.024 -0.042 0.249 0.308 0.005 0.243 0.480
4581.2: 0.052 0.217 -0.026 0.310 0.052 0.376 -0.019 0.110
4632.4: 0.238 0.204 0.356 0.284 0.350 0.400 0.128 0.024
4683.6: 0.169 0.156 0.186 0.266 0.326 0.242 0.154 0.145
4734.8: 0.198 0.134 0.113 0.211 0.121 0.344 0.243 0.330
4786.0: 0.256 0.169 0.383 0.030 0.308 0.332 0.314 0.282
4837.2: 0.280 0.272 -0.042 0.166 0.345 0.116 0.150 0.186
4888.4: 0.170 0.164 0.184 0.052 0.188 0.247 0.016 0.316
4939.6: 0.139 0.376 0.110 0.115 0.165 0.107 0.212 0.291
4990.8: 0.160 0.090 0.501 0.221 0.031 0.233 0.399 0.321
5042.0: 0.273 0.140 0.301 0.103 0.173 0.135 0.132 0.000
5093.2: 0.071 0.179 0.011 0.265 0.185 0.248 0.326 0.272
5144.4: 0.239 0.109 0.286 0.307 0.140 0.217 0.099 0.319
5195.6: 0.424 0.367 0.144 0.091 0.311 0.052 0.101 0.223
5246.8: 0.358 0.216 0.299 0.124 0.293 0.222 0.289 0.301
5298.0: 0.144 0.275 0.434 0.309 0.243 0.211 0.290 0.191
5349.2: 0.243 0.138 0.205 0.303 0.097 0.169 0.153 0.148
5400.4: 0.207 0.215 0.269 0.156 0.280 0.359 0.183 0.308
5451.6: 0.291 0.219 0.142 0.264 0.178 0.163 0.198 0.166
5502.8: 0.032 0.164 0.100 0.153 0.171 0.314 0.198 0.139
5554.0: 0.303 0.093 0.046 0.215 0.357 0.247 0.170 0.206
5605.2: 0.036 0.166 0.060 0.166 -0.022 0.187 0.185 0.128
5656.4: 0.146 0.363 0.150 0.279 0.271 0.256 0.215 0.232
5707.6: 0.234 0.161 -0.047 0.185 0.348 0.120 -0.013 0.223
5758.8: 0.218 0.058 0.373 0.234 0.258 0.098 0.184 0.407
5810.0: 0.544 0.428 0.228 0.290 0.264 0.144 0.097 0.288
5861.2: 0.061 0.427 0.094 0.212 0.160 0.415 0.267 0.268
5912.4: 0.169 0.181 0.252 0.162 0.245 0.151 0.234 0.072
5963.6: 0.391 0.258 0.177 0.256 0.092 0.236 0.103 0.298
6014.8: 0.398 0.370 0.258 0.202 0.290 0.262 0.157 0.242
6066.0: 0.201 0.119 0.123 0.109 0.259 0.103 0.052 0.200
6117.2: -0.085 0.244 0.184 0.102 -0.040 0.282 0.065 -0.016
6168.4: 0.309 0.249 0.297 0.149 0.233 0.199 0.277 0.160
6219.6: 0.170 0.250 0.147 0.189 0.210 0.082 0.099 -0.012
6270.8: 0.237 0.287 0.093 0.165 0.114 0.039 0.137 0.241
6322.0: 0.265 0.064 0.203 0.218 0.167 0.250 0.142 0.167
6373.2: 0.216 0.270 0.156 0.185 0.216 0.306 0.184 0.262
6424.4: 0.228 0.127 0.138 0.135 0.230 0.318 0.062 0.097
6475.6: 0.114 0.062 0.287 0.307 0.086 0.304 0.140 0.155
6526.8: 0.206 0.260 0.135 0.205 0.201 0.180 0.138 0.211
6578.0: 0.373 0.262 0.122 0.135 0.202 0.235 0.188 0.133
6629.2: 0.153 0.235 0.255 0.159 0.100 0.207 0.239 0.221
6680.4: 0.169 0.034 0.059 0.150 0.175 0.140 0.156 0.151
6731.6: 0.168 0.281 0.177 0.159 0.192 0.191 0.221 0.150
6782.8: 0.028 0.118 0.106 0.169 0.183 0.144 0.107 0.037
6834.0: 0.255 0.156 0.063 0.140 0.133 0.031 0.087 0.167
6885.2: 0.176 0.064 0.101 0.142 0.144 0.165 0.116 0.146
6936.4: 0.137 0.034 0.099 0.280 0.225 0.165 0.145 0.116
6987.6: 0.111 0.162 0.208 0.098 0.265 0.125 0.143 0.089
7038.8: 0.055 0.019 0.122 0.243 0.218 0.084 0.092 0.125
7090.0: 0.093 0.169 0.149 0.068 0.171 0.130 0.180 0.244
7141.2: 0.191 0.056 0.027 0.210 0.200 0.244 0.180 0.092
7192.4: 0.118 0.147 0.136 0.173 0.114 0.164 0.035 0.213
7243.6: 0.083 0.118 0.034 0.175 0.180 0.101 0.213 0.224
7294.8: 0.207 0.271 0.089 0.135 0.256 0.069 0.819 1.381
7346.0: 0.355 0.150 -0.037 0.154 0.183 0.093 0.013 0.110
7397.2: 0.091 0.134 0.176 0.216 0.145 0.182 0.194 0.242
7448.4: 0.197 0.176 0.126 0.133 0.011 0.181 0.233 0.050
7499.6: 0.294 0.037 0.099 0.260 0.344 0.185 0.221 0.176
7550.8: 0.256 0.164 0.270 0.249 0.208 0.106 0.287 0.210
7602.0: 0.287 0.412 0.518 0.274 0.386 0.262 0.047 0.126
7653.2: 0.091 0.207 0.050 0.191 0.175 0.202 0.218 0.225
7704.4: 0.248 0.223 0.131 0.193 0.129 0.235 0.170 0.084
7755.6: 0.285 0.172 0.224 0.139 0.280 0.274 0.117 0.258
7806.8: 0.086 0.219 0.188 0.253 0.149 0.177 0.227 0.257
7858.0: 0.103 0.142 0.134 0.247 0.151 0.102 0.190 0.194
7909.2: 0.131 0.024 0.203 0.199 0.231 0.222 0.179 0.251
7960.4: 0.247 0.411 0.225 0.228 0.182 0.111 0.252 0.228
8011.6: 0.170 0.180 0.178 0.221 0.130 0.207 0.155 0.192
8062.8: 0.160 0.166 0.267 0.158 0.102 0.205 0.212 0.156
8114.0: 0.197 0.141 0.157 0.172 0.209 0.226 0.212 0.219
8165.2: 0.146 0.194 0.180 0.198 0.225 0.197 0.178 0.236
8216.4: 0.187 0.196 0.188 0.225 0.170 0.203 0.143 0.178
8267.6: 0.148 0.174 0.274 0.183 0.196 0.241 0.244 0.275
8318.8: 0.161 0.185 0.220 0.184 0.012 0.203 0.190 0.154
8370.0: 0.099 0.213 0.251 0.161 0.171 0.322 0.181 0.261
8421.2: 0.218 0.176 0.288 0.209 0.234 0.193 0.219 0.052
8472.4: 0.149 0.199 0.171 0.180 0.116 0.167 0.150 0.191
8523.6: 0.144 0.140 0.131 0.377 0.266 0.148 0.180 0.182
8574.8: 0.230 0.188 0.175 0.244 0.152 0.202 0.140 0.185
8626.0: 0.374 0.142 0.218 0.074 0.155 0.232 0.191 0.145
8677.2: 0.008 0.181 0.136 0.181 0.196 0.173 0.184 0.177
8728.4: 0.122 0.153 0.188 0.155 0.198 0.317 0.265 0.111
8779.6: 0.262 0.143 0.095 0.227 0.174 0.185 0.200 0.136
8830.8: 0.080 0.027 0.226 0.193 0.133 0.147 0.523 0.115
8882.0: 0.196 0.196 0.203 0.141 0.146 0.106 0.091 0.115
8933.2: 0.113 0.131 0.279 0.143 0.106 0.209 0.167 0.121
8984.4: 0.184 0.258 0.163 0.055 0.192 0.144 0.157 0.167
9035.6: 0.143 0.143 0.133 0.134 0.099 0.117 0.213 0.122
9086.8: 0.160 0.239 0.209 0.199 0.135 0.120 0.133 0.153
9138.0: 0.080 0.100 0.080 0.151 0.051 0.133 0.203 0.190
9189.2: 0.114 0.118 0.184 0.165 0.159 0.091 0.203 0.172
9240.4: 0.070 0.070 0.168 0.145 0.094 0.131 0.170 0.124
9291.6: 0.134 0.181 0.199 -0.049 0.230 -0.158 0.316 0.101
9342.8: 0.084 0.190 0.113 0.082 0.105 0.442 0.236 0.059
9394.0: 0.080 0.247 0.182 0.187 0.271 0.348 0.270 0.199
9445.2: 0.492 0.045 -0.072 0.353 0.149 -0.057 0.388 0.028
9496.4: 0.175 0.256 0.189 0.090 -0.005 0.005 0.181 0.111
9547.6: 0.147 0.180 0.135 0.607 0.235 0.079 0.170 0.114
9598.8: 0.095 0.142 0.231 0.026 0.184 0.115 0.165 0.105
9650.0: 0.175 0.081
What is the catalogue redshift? 0.97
